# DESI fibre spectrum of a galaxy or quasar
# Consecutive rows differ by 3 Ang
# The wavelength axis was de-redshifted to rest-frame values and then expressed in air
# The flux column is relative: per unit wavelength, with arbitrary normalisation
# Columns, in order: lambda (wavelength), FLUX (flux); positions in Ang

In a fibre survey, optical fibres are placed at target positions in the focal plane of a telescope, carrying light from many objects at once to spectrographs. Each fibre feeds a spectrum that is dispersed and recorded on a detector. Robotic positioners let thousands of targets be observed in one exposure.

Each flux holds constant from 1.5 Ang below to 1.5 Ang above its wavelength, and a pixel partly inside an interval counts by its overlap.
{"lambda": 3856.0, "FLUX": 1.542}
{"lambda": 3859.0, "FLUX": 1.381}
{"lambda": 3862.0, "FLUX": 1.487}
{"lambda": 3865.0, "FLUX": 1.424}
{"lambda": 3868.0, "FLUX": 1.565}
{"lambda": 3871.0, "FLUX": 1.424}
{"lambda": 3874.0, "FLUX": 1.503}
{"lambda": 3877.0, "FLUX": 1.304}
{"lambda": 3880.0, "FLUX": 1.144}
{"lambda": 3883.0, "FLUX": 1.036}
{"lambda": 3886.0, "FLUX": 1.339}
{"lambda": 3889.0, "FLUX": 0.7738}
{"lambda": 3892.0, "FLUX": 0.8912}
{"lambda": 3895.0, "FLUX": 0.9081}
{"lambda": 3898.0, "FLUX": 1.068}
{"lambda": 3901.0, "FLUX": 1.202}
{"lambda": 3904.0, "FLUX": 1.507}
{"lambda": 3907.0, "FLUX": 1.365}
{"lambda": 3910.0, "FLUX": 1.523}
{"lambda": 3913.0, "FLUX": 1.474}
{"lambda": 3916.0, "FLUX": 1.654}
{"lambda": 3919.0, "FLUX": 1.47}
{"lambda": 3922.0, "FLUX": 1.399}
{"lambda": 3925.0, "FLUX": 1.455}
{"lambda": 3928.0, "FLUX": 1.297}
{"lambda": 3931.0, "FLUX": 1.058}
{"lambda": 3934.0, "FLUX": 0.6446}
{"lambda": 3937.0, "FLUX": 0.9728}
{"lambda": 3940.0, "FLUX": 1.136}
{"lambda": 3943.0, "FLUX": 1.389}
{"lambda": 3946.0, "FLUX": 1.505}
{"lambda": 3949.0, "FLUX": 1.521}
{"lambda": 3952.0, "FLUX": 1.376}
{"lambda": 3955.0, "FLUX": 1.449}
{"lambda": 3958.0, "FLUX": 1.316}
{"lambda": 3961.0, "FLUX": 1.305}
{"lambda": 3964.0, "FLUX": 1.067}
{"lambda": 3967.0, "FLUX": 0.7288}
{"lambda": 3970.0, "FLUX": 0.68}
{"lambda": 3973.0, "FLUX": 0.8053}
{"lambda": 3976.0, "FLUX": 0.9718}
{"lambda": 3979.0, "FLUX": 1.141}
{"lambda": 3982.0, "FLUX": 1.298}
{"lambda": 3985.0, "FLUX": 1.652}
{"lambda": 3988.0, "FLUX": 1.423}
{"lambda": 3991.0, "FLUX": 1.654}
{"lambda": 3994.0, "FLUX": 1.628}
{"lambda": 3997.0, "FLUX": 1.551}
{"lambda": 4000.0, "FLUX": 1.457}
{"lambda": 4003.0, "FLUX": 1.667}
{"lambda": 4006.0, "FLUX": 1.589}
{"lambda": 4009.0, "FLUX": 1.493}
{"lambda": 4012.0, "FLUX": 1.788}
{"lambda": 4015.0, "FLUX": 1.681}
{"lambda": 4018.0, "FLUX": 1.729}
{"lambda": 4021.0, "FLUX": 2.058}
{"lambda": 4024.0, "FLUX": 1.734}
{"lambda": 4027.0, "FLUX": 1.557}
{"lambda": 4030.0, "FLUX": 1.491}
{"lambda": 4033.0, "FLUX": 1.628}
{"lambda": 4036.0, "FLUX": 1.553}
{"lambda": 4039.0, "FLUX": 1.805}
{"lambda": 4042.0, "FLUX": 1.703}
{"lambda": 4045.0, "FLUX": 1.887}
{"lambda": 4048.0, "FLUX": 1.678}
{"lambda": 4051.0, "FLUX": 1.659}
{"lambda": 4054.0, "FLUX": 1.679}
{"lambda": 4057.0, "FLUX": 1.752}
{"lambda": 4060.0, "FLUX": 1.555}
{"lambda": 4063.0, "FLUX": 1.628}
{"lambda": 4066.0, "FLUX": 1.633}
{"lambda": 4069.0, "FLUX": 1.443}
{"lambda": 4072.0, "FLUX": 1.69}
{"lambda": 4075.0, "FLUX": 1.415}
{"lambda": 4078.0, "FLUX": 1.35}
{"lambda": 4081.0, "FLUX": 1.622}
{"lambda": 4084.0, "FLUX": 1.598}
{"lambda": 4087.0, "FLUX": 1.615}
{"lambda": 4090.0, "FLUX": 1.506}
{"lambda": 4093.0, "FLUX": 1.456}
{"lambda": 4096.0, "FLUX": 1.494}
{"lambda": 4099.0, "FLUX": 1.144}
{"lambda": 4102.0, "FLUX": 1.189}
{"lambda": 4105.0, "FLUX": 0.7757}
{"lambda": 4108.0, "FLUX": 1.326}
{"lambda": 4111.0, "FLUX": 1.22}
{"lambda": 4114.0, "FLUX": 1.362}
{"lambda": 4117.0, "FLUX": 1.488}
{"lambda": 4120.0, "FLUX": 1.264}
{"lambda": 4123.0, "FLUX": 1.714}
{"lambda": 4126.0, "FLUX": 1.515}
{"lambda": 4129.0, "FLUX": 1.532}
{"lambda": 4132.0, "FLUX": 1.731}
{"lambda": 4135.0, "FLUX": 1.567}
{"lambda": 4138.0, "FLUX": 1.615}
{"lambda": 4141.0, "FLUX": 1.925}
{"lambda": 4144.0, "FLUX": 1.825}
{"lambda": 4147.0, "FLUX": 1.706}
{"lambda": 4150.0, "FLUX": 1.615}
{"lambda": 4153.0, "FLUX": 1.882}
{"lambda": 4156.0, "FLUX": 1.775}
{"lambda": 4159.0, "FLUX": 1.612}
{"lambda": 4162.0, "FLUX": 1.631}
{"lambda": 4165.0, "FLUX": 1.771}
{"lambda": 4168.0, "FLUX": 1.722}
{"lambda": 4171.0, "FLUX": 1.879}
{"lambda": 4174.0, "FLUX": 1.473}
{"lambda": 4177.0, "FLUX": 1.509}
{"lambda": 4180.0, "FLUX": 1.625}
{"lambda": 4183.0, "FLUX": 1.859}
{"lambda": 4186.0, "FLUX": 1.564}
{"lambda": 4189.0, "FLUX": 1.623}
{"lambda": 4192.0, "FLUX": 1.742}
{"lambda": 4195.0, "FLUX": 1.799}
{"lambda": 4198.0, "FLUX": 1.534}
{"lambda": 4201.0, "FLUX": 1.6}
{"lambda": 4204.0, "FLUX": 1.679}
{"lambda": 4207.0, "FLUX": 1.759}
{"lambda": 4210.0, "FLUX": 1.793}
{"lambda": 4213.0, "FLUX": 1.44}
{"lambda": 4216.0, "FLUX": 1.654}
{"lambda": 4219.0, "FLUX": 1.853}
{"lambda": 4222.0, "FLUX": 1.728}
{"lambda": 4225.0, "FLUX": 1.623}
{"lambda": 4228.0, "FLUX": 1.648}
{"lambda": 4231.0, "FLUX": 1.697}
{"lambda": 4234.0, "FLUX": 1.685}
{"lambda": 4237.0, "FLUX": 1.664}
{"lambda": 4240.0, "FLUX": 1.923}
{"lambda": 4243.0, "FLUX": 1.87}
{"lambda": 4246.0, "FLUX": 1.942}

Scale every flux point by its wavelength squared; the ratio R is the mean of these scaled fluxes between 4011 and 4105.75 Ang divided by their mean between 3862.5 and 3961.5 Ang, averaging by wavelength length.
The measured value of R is 1.32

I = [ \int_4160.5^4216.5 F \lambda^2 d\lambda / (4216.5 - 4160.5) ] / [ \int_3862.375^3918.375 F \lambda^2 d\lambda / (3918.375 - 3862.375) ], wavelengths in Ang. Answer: 1.5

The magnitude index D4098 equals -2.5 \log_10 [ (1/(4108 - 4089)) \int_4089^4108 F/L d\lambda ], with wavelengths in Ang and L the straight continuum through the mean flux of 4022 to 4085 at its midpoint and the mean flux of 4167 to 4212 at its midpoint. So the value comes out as 0.29 mag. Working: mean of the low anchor 1.63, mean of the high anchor 1.67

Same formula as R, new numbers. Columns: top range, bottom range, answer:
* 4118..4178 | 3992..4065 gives 1.06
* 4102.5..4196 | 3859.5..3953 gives 1.40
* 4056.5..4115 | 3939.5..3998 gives 1.19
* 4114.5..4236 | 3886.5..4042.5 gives 1.35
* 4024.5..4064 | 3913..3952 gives 1.35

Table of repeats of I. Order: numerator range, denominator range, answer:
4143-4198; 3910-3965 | 1.45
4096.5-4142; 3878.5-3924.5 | 1.26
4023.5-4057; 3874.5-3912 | 1.52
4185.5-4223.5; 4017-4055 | 1.07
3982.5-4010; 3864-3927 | 1.26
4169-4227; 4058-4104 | 1.19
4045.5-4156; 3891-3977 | 1.38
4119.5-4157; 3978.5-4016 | 1.16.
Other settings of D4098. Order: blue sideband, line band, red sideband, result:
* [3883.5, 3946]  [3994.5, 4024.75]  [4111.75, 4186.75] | -0.19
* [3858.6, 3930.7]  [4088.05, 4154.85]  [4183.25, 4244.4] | 0.06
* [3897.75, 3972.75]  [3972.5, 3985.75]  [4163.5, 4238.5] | 0.13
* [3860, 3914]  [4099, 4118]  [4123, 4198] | 0.31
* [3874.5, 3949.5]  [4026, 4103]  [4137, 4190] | -0.04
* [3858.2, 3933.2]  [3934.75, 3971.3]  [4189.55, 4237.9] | 0.15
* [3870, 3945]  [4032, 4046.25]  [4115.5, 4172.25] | -0.16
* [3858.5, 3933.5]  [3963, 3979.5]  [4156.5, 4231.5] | 0.50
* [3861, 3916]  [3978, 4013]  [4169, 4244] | -0.08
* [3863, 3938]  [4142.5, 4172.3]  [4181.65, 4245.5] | -0.07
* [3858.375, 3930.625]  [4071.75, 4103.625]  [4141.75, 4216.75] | 0.08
